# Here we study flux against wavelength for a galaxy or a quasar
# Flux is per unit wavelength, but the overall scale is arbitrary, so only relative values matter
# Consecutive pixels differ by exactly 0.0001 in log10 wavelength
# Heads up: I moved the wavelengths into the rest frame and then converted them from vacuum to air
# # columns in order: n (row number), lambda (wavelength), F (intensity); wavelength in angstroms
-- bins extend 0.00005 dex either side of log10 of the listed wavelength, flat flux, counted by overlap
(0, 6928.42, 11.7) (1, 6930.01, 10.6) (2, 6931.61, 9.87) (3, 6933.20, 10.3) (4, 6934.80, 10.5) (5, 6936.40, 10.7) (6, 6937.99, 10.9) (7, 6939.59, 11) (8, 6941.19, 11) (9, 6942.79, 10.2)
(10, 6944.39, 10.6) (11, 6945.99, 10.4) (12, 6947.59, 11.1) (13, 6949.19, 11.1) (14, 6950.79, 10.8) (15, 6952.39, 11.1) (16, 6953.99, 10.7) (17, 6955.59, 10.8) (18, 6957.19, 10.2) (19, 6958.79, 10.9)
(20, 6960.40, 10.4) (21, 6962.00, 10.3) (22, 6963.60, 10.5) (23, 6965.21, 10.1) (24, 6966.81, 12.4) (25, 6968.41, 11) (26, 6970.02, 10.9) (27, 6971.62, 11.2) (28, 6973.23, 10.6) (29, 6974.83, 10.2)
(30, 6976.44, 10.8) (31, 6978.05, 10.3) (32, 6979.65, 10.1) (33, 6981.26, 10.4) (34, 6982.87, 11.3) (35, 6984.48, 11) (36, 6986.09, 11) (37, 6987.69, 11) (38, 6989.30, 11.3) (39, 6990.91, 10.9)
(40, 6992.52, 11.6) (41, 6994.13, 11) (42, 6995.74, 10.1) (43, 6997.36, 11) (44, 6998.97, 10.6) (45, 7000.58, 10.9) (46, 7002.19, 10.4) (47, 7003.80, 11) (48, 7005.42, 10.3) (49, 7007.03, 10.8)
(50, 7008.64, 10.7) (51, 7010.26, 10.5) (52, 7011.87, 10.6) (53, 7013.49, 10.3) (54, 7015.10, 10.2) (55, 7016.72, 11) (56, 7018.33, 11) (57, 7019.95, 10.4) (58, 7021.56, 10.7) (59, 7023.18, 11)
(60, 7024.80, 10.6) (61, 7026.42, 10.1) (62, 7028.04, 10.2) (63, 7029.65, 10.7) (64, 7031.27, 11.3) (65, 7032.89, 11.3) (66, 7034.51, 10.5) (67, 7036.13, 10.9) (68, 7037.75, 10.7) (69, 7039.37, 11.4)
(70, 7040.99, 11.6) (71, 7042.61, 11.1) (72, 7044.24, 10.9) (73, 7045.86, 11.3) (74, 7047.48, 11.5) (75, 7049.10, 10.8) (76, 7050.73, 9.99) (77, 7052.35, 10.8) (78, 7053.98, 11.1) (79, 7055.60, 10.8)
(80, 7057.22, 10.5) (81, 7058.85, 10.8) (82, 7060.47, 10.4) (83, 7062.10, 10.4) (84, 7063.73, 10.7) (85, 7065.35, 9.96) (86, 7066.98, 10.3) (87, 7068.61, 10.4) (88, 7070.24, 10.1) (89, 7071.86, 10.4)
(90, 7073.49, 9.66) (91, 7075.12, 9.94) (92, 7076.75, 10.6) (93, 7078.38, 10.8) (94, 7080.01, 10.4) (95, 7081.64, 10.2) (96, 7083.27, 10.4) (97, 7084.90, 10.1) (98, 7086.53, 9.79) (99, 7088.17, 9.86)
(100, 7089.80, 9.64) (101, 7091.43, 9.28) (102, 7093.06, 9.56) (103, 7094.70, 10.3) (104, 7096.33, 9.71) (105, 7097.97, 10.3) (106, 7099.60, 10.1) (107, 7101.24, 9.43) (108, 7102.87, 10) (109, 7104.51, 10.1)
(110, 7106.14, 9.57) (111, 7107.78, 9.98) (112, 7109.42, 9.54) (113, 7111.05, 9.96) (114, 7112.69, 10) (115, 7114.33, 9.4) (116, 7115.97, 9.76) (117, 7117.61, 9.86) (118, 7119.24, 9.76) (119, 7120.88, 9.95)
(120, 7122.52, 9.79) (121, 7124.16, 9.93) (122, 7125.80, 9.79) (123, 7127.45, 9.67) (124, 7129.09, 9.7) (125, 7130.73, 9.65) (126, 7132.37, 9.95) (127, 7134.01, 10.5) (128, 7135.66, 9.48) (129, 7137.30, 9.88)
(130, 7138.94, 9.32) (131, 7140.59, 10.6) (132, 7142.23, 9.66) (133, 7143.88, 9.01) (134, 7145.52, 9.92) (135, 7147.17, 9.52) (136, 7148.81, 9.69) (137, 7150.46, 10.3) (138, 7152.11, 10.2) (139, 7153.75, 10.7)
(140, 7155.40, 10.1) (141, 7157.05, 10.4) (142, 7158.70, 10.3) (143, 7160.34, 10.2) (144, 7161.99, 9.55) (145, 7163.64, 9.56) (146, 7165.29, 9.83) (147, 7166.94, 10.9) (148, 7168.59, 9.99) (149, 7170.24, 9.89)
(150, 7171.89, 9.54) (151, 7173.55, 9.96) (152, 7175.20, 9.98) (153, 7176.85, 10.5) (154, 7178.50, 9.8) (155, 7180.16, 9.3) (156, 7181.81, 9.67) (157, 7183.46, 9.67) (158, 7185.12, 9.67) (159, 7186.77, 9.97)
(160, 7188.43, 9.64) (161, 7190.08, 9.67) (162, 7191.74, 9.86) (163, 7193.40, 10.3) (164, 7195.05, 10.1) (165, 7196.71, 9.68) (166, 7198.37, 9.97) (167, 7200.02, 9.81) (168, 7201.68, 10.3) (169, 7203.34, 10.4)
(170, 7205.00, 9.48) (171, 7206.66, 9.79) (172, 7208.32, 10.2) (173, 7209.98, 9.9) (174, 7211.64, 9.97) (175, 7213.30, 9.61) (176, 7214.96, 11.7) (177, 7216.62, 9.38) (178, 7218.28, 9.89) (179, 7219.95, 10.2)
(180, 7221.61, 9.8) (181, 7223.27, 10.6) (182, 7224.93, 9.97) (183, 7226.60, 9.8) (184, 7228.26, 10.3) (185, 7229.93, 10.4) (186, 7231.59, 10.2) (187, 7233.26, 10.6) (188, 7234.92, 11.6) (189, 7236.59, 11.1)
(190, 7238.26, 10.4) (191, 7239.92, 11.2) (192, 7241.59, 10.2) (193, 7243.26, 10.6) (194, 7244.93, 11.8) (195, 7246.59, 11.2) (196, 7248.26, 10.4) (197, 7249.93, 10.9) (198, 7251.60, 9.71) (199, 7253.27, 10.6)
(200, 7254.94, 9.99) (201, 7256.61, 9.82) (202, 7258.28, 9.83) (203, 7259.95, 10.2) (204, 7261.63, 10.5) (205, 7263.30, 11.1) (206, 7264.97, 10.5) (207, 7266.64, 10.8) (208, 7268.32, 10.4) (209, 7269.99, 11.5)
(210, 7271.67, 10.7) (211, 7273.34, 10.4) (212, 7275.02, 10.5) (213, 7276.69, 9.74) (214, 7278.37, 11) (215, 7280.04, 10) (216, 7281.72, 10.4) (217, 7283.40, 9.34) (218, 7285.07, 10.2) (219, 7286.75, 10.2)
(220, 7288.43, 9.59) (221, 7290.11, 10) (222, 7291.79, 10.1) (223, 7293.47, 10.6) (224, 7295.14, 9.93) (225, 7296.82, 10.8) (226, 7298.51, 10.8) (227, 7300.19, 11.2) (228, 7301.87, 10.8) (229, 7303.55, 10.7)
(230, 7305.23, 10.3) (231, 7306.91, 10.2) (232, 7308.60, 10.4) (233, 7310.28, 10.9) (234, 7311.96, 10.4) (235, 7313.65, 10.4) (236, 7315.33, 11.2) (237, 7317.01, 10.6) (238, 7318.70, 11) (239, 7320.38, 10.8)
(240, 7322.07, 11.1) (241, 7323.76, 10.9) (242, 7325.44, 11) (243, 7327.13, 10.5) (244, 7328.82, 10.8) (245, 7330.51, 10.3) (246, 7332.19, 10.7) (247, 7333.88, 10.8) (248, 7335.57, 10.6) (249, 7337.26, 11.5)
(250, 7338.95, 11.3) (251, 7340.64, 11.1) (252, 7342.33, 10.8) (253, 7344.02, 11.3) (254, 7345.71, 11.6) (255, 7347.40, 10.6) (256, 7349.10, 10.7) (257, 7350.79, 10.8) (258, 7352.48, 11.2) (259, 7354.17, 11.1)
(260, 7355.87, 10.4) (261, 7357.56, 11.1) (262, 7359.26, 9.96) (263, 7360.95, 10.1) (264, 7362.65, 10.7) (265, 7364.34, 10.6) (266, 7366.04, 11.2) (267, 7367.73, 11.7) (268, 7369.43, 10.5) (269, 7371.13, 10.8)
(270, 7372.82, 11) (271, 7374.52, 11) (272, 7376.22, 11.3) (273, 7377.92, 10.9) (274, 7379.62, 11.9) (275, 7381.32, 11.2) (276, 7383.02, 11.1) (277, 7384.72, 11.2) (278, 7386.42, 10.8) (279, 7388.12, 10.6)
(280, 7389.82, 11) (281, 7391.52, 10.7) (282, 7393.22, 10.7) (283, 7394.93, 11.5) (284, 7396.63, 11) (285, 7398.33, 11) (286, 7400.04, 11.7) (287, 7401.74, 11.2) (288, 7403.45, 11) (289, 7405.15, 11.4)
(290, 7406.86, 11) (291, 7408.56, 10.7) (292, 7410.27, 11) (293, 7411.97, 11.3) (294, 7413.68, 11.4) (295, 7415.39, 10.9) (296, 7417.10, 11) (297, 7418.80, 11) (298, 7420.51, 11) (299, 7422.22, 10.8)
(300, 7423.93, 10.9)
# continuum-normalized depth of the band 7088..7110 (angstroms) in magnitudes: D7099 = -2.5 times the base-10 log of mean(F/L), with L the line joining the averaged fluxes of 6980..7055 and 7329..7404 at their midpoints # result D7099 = 0.11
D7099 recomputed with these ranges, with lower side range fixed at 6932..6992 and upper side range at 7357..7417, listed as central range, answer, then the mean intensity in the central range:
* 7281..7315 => 0.059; 10.4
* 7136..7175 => 0.096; 9.95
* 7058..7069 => 0.041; 10.4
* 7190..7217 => 0.090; 10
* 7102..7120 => 0.108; 9.82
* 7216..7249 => 0.043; 10.5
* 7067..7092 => 0.073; 10.1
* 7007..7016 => 0.030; 10.5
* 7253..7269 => 0.058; 10.4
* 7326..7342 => 0.013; 10.8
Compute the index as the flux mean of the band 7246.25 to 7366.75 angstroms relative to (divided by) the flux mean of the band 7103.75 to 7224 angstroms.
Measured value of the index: 1.07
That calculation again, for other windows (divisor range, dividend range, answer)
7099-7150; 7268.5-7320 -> 1.07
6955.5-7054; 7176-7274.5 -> 0.95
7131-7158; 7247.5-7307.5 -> 1.04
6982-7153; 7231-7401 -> 1.04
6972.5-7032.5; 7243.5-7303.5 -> 0.98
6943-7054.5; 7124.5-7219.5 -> 0.92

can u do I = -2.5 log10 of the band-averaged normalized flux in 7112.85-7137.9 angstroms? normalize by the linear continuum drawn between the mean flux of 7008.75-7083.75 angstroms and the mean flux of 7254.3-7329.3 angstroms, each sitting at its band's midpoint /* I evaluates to 0.08 mag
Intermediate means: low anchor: 10.6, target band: 9.81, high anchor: 10.5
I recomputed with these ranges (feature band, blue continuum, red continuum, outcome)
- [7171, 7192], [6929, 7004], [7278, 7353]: 0.10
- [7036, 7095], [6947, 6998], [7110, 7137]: -0.03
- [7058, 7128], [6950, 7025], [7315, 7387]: 0.08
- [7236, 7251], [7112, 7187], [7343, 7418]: -0.05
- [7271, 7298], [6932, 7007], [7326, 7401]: 0.07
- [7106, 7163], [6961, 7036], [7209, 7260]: 0.07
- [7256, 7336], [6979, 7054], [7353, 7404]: 0.04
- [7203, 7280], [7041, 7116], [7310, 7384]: 0.02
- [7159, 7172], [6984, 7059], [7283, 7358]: 0.08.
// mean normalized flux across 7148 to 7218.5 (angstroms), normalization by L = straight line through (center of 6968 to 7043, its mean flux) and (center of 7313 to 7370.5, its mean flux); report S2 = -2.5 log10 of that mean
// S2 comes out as 0.087 mag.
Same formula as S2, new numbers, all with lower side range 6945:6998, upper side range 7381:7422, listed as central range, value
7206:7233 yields 0.09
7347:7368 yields 0.03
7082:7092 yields 0.10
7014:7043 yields 0.00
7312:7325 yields 0.02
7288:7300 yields 0.07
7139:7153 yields 0.11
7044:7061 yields 0.00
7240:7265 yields 0.05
